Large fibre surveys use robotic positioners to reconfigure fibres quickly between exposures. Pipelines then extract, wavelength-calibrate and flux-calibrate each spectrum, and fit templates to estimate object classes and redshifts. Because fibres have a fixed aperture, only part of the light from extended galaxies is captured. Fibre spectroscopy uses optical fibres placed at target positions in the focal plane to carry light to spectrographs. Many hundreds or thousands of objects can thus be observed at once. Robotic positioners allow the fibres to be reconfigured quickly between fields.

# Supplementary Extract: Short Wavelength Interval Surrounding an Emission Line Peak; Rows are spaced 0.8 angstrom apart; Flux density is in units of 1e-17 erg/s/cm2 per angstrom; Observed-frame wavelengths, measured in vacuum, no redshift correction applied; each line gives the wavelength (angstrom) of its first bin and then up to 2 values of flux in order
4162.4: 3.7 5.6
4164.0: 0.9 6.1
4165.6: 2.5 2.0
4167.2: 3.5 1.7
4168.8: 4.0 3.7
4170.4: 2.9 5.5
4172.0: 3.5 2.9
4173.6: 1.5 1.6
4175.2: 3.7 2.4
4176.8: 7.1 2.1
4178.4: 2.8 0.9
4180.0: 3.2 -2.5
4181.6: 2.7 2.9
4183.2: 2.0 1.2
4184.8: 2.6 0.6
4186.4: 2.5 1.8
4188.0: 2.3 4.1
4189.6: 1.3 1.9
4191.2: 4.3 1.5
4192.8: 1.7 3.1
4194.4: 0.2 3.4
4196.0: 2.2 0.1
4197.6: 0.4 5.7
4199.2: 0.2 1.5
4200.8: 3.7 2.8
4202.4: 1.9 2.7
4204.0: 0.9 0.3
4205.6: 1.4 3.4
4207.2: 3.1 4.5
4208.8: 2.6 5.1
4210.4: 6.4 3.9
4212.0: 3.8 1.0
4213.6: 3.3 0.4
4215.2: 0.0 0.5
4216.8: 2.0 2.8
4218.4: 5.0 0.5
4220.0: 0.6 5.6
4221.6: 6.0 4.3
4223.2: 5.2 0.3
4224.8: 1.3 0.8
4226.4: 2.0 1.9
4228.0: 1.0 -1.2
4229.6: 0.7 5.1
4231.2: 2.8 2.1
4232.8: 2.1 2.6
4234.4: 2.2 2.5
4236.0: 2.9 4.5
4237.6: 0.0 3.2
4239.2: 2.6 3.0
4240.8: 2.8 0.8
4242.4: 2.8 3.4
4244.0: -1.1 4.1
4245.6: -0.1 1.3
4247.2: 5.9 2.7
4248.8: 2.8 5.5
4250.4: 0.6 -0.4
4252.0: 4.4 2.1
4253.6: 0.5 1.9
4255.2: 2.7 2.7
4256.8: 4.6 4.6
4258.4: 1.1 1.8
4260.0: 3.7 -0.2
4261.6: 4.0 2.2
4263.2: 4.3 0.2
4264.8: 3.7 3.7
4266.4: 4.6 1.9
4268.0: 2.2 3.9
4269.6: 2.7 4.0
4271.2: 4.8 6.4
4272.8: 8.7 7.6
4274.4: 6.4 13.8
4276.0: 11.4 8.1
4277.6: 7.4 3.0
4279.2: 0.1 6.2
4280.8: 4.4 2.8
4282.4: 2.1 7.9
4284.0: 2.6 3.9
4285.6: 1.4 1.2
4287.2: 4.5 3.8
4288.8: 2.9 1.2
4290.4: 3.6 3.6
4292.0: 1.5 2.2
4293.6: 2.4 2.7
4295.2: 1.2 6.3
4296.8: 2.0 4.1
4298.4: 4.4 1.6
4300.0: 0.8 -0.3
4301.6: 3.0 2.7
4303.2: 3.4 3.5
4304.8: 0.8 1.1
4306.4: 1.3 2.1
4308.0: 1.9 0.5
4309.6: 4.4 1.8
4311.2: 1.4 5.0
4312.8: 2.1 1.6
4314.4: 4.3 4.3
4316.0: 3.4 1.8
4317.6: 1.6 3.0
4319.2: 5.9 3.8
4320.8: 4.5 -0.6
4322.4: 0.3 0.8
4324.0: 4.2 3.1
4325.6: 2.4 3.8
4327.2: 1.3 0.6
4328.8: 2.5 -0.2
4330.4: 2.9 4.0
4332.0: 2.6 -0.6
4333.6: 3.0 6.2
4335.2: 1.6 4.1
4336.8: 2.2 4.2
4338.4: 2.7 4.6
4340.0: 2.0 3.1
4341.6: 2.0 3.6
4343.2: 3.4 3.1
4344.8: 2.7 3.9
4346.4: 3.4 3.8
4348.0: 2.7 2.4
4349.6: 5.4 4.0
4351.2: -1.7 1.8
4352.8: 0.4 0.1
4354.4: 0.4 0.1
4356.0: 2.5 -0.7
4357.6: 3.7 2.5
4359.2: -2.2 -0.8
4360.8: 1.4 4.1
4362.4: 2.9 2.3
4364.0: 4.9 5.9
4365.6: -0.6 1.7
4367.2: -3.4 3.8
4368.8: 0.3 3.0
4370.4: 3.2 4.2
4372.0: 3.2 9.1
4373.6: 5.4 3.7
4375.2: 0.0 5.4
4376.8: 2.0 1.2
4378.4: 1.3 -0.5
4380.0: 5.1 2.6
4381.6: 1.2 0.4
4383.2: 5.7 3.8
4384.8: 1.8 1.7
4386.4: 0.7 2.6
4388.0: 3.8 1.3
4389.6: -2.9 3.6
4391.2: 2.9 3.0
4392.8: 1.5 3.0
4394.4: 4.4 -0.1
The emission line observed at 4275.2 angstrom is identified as [O II] 3727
